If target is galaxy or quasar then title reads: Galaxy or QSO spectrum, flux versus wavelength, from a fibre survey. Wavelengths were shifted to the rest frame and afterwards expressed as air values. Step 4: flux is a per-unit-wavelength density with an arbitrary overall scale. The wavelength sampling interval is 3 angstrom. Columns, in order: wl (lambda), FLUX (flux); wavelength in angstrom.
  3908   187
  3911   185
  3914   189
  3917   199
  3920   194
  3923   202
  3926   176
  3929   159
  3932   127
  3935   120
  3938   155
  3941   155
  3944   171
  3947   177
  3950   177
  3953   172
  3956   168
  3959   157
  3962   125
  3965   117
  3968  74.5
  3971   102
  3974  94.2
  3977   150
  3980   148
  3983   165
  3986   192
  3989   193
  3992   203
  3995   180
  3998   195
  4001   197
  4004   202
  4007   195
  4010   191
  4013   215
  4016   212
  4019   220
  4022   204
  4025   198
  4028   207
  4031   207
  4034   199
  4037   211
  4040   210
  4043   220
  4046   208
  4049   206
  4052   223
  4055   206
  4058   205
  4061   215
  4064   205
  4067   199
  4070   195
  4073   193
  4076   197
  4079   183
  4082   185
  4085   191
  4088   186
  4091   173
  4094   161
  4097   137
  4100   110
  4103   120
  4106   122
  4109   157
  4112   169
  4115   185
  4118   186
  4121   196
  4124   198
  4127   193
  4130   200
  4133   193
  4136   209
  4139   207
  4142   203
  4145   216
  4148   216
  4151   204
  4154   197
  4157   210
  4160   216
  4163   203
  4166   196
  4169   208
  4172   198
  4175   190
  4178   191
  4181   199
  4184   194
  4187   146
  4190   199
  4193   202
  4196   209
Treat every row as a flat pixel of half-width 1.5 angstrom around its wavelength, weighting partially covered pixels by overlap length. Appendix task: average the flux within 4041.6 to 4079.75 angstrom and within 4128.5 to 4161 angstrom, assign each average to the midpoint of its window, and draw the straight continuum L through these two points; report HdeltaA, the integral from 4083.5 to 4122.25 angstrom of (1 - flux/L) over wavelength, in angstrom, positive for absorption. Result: 8.4 angstrom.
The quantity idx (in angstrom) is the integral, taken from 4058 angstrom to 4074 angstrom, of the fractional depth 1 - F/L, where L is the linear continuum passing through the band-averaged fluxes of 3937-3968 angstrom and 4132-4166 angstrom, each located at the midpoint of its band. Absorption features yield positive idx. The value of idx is -1.57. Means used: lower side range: 153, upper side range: 206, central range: 202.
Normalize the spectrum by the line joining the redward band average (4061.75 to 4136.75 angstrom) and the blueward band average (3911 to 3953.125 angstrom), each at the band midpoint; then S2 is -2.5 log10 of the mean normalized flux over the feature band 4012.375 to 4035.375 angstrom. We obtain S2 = -0.19 mag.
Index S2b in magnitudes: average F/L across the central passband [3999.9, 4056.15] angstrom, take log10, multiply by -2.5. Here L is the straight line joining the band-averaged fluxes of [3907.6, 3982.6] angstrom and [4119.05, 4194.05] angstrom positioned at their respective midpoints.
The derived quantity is -0.20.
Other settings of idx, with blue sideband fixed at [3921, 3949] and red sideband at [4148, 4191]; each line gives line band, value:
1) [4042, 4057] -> -2.8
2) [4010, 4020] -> -2.2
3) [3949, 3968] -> 2.2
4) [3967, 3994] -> 3.1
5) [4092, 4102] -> 2.6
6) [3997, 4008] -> -1.7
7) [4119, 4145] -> -1.2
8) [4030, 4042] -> -2.1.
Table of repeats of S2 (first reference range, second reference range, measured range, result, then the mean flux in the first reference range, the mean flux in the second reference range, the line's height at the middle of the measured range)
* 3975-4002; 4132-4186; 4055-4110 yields 0.095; 178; 202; 192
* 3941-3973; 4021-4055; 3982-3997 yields -0.109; 144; 208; 170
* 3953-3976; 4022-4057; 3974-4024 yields -0.159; 124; 208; 163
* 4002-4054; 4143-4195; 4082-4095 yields 0.140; 207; 199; 204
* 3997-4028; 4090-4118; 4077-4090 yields -0.153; 203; 150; 162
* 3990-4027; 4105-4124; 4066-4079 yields -0.060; 201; 173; 184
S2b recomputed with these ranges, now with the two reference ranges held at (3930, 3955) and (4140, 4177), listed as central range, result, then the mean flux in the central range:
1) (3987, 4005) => -0.16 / 195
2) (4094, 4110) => 0.41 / 131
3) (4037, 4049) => -0.18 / 212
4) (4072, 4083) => -0.02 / 190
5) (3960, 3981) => 0.37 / 116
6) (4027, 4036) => -0.16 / 205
